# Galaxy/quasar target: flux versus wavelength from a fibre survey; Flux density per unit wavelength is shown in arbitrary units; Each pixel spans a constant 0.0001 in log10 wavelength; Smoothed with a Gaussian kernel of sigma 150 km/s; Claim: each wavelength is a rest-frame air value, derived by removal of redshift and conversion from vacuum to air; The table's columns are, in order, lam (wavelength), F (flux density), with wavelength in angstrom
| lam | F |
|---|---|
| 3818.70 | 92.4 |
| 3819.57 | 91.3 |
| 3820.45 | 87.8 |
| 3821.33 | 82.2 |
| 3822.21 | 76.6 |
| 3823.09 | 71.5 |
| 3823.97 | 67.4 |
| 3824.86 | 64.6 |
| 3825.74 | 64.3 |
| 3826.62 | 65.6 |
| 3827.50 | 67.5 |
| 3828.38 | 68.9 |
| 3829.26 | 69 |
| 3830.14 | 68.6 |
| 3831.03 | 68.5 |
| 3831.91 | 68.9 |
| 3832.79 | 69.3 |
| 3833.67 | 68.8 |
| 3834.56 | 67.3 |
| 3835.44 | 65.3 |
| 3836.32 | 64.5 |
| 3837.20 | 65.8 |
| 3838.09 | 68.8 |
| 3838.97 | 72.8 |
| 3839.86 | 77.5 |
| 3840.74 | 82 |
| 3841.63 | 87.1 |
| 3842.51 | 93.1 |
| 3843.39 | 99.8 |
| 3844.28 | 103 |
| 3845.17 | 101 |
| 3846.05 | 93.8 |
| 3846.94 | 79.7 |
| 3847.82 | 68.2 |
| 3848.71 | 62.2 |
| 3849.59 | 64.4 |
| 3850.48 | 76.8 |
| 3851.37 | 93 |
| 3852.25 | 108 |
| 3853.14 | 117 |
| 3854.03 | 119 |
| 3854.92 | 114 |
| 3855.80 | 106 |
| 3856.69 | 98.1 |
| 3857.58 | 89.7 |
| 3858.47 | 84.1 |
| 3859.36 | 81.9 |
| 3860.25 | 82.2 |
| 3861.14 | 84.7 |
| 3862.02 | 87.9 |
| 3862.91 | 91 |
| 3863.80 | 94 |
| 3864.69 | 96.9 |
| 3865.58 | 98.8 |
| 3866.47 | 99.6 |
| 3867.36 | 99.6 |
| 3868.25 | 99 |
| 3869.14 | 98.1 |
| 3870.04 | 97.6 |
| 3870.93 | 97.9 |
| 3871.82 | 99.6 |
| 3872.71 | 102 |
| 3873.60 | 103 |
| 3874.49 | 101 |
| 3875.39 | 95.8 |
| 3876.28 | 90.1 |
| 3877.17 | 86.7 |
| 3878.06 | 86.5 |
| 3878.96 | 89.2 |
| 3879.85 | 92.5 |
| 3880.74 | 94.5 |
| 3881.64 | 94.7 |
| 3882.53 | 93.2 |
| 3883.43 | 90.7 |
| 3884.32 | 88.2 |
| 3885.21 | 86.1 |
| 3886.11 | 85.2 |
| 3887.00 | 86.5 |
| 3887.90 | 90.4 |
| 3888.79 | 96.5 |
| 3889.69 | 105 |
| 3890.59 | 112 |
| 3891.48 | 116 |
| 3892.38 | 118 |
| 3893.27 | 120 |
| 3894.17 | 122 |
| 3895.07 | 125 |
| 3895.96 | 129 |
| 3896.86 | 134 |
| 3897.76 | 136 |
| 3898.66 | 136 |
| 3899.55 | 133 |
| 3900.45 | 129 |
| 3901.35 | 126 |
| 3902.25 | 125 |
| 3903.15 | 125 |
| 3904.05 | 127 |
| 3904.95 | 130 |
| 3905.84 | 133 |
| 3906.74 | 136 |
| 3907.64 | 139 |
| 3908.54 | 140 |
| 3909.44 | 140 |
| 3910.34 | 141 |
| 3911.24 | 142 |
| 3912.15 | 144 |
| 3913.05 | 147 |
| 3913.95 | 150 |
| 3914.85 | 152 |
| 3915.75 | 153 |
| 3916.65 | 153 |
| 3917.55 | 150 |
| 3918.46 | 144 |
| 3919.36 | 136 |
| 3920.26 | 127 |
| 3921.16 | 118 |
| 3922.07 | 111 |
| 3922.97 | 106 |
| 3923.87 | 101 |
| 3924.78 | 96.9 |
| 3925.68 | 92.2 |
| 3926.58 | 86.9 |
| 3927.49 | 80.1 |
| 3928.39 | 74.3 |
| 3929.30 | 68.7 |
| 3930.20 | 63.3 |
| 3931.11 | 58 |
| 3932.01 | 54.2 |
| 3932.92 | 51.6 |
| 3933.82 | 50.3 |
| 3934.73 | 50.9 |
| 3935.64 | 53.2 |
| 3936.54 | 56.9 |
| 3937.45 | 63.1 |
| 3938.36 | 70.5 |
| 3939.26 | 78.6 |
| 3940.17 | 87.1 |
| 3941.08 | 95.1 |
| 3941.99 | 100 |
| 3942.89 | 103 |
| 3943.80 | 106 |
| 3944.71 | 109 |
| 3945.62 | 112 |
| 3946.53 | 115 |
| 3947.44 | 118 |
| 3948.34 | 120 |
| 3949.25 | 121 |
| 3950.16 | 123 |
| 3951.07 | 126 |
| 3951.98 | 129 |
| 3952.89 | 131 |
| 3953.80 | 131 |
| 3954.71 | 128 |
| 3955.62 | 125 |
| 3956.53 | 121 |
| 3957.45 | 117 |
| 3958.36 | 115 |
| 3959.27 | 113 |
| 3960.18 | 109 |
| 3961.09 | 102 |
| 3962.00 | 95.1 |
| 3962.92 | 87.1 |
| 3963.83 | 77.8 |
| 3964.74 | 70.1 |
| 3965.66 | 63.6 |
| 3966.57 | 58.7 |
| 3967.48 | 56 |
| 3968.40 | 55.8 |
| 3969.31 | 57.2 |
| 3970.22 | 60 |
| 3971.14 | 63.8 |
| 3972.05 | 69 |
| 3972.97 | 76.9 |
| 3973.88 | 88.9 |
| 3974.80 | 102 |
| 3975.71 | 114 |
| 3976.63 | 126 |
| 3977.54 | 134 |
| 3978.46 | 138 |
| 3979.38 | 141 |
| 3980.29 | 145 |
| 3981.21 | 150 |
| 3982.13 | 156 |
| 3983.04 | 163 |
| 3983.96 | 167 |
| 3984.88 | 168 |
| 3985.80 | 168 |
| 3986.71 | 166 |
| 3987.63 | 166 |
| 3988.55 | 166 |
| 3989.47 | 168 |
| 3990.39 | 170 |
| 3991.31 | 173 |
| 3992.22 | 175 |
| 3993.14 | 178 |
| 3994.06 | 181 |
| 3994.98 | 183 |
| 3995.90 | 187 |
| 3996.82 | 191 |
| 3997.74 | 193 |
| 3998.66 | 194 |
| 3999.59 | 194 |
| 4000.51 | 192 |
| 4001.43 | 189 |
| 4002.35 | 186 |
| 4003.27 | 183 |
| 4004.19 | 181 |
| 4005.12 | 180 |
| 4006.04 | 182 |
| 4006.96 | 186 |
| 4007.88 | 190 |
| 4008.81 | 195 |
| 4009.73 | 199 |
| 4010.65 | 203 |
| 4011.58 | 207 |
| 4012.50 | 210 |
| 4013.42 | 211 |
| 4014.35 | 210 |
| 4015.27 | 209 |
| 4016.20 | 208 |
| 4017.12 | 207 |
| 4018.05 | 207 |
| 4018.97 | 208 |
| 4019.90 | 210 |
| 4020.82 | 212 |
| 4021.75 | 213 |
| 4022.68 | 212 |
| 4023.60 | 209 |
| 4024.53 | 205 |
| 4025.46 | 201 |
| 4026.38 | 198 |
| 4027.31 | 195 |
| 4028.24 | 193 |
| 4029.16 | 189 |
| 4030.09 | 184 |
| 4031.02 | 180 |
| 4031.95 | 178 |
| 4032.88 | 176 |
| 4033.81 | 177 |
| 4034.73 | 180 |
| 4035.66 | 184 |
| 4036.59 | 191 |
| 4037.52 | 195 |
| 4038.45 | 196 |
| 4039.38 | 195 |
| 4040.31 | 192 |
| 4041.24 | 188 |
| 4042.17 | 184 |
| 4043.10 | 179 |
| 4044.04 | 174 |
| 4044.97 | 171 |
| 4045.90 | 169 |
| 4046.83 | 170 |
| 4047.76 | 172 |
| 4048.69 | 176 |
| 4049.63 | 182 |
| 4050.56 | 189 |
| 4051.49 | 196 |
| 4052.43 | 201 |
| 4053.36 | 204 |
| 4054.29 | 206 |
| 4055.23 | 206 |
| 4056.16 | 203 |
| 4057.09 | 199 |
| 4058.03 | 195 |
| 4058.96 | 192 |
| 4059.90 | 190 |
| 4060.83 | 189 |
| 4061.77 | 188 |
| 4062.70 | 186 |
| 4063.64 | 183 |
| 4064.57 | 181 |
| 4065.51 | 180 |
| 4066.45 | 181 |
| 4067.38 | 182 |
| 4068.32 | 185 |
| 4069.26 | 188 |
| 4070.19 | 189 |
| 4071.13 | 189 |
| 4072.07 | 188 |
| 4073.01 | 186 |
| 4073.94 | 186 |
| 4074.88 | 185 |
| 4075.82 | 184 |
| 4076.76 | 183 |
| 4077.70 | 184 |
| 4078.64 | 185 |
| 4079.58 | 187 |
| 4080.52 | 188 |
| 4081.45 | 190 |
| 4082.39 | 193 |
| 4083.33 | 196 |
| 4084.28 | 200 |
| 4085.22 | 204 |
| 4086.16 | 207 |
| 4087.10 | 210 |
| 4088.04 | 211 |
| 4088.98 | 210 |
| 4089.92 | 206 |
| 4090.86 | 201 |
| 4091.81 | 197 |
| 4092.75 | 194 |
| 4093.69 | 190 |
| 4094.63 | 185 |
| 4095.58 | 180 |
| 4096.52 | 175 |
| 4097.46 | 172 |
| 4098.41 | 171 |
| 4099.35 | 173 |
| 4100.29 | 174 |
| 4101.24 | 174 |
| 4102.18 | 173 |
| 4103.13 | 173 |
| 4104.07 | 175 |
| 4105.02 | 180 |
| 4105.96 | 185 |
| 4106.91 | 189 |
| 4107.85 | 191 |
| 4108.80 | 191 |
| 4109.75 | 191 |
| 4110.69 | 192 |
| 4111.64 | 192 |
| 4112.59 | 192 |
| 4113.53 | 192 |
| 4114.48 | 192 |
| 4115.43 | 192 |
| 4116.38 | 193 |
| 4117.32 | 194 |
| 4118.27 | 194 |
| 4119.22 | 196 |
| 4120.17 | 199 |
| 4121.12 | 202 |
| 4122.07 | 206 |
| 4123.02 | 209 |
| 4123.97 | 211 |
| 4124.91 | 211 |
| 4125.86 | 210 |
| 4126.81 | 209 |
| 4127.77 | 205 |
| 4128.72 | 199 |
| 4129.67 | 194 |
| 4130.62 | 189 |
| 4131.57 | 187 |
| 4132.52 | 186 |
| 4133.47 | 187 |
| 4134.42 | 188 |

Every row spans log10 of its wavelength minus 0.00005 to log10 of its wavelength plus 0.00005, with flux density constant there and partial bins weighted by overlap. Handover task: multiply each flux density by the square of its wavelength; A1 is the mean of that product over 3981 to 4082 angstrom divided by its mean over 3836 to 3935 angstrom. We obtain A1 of 2.0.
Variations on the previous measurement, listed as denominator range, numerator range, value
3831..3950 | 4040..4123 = 2.07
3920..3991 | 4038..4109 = 1.90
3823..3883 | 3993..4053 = 2.43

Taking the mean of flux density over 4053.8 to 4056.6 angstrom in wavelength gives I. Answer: 205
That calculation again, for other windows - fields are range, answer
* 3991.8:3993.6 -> 176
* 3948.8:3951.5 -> 123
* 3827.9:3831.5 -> 68.7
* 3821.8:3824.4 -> 71.8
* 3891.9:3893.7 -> 119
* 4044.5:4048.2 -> 171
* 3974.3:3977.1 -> 114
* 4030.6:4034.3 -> 178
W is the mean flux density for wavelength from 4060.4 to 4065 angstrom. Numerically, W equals 185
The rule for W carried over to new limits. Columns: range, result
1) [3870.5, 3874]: 101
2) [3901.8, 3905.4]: 127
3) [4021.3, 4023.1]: 212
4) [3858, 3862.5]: 84.3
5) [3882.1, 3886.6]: 88.7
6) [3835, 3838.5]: 66.1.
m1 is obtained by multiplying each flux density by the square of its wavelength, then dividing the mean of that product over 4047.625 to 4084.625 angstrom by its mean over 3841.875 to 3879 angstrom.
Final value 2.24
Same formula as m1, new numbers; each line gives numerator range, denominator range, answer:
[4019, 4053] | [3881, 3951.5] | 1.85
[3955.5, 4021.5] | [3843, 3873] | 1.74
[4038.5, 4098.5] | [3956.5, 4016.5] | 1.33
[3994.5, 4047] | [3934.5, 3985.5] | 1.90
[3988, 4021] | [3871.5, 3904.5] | 1.90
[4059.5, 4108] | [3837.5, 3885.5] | 2.28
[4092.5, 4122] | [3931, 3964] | 2.06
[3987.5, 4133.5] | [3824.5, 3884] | 2.44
